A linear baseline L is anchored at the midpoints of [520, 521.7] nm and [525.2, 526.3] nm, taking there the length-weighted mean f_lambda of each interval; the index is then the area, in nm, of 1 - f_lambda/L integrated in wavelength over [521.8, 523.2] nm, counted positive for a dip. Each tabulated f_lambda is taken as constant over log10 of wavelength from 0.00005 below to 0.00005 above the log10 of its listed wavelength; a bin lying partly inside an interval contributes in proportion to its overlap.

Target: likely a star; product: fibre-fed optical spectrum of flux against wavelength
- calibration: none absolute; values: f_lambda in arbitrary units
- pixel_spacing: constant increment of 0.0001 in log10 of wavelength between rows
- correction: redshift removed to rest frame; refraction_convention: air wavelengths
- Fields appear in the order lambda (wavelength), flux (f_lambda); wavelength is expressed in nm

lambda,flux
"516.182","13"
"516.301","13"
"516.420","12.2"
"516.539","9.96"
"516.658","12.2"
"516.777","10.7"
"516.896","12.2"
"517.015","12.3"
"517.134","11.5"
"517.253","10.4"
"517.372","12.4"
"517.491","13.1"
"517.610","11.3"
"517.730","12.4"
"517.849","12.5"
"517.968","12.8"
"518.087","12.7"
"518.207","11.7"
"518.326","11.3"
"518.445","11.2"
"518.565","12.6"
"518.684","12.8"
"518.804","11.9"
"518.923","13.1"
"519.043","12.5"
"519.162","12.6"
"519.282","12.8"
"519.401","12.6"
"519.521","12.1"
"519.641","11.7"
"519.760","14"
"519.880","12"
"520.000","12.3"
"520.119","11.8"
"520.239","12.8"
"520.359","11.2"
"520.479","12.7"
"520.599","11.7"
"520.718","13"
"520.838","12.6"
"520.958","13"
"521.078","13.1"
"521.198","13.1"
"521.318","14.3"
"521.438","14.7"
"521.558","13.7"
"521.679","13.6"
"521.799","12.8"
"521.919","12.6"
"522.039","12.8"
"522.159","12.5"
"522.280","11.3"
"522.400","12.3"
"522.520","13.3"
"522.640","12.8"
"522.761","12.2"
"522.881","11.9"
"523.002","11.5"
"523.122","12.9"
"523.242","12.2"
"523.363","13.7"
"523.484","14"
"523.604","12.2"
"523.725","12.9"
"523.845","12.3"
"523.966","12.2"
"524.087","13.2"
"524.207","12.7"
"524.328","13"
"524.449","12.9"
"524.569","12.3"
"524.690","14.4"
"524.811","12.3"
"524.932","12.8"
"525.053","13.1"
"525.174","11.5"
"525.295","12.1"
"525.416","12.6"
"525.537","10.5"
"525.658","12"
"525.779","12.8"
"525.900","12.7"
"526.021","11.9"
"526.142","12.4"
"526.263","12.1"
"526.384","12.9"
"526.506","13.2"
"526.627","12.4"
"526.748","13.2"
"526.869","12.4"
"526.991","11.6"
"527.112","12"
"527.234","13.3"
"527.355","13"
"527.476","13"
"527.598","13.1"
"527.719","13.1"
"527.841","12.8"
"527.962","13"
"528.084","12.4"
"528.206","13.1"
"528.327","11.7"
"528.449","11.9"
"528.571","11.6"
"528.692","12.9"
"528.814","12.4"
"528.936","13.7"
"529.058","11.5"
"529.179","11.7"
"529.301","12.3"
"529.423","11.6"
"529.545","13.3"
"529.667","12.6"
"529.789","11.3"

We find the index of 0.028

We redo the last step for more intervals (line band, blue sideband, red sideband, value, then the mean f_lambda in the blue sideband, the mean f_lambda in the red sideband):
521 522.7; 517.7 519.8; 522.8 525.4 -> -0.069 nm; 12.4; 12.7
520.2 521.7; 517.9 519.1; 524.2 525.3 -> -0.070 nm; 12.3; 12.7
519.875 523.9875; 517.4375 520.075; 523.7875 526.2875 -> -0.094 nm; 12.4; 12.5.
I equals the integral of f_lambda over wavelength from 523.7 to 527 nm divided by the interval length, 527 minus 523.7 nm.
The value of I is 12.5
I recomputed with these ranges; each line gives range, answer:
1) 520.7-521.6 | 13.5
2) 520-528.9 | 12.6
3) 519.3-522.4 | 12.7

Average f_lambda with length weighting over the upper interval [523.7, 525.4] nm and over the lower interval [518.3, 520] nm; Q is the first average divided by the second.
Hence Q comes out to 1.02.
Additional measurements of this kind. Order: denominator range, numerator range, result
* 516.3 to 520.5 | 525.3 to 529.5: 1.03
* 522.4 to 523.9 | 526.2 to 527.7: 1.00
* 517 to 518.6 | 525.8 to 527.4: 1.05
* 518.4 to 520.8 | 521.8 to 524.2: 1.02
